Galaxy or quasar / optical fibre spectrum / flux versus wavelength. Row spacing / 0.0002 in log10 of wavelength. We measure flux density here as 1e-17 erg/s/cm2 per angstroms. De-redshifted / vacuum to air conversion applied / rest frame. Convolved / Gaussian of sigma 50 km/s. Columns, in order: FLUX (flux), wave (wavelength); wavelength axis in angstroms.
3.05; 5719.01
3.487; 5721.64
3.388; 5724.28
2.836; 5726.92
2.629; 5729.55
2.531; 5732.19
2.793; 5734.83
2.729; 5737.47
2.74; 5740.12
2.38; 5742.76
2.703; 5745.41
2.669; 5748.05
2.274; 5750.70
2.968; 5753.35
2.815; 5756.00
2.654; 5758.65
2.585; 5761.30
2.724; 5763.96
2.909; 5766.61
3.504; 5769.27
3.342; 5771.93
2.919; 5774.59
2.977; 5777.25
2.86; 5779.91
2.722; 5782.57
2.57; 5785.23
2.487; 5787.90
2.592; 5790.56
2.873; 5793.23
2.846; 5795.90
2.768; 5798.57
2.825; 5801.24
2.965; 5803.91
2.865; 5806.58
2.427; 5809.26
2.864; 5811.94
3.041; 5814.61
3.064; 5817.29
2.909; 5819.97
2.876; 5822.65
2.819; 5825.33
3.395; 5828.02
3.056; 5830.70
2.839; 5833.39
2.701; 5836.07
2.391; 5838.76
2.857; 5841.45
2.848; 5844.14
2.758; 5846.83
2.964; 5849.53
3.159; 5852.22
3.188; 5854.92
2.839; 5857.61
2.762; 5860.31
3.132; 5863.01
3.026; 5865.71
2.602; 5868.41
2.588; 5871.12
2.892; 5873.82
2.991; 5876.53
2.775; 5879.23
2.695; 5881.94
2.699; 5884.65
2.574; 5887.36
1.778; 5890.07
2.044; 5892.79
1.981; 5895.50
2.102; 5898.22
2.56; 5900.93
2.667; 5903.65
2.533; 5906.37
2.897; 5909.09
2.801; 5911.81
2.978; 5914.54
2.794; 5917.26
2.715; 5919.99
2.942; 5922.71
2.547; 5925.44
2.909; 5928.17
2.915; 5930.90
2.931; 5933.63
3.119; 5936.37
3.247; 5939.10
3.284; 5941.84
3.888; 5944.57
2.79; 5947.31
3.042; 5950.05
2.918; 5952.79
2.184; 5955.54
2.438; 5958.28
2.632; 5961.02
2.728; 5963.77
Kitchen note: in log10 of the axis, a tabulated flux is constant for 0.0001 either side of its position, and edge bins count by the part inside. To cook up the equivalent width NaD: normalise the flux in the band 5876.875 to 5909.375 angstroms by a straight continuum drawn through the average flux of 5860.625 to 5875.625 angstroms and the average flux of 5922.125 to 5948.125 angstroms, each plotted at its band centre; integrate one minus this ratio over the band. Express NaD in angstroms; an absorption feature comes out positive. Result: 5.4 angstroms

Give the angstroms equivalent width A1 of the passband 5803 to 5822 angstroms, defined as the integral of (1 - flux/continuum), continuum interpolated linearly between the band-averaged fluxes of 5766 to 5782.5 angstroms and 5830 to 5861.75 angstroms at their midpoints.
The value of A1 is 0.5 angstroms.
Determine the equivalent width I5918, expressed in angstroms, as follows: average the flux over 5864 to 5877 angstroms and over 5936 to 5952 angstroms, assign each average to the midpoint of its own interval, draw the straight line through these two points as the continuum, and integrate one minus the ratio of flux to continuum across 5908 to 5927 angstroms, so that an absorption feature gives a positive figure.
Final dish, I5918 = 1.6 angstroms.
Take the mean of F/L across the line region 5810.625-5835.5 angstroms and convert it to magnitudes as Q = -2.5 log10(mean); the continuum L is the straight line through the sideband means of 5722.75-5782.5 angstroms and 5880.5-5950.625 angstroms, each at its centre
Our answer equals -0.07 mag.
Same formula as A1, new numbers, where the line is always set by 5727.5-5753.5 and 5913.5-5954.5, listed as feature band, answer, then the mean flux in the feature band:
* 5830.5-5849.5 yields 0.3 angstroms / 2.77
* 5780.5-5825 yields -0.7 angstroms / 2.8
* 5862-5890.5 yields 1.5 angstroms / 2.73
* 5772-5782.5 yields -1.0 angstroms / 2.95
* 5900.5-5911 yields 0.9 angstroms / 2.68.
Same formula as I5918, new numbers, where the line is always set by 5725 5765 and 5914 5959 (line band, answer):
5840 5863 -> -0.9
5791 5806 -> -0.5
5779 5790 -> 0.3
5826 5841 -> -0.4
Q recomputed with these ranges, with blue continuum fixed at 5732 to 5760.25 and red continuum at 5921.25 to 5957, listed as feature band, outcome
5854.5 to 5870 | -0.02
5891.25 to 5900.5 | 0.36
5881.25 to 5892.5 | 0.21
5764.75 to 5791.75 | -0.07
